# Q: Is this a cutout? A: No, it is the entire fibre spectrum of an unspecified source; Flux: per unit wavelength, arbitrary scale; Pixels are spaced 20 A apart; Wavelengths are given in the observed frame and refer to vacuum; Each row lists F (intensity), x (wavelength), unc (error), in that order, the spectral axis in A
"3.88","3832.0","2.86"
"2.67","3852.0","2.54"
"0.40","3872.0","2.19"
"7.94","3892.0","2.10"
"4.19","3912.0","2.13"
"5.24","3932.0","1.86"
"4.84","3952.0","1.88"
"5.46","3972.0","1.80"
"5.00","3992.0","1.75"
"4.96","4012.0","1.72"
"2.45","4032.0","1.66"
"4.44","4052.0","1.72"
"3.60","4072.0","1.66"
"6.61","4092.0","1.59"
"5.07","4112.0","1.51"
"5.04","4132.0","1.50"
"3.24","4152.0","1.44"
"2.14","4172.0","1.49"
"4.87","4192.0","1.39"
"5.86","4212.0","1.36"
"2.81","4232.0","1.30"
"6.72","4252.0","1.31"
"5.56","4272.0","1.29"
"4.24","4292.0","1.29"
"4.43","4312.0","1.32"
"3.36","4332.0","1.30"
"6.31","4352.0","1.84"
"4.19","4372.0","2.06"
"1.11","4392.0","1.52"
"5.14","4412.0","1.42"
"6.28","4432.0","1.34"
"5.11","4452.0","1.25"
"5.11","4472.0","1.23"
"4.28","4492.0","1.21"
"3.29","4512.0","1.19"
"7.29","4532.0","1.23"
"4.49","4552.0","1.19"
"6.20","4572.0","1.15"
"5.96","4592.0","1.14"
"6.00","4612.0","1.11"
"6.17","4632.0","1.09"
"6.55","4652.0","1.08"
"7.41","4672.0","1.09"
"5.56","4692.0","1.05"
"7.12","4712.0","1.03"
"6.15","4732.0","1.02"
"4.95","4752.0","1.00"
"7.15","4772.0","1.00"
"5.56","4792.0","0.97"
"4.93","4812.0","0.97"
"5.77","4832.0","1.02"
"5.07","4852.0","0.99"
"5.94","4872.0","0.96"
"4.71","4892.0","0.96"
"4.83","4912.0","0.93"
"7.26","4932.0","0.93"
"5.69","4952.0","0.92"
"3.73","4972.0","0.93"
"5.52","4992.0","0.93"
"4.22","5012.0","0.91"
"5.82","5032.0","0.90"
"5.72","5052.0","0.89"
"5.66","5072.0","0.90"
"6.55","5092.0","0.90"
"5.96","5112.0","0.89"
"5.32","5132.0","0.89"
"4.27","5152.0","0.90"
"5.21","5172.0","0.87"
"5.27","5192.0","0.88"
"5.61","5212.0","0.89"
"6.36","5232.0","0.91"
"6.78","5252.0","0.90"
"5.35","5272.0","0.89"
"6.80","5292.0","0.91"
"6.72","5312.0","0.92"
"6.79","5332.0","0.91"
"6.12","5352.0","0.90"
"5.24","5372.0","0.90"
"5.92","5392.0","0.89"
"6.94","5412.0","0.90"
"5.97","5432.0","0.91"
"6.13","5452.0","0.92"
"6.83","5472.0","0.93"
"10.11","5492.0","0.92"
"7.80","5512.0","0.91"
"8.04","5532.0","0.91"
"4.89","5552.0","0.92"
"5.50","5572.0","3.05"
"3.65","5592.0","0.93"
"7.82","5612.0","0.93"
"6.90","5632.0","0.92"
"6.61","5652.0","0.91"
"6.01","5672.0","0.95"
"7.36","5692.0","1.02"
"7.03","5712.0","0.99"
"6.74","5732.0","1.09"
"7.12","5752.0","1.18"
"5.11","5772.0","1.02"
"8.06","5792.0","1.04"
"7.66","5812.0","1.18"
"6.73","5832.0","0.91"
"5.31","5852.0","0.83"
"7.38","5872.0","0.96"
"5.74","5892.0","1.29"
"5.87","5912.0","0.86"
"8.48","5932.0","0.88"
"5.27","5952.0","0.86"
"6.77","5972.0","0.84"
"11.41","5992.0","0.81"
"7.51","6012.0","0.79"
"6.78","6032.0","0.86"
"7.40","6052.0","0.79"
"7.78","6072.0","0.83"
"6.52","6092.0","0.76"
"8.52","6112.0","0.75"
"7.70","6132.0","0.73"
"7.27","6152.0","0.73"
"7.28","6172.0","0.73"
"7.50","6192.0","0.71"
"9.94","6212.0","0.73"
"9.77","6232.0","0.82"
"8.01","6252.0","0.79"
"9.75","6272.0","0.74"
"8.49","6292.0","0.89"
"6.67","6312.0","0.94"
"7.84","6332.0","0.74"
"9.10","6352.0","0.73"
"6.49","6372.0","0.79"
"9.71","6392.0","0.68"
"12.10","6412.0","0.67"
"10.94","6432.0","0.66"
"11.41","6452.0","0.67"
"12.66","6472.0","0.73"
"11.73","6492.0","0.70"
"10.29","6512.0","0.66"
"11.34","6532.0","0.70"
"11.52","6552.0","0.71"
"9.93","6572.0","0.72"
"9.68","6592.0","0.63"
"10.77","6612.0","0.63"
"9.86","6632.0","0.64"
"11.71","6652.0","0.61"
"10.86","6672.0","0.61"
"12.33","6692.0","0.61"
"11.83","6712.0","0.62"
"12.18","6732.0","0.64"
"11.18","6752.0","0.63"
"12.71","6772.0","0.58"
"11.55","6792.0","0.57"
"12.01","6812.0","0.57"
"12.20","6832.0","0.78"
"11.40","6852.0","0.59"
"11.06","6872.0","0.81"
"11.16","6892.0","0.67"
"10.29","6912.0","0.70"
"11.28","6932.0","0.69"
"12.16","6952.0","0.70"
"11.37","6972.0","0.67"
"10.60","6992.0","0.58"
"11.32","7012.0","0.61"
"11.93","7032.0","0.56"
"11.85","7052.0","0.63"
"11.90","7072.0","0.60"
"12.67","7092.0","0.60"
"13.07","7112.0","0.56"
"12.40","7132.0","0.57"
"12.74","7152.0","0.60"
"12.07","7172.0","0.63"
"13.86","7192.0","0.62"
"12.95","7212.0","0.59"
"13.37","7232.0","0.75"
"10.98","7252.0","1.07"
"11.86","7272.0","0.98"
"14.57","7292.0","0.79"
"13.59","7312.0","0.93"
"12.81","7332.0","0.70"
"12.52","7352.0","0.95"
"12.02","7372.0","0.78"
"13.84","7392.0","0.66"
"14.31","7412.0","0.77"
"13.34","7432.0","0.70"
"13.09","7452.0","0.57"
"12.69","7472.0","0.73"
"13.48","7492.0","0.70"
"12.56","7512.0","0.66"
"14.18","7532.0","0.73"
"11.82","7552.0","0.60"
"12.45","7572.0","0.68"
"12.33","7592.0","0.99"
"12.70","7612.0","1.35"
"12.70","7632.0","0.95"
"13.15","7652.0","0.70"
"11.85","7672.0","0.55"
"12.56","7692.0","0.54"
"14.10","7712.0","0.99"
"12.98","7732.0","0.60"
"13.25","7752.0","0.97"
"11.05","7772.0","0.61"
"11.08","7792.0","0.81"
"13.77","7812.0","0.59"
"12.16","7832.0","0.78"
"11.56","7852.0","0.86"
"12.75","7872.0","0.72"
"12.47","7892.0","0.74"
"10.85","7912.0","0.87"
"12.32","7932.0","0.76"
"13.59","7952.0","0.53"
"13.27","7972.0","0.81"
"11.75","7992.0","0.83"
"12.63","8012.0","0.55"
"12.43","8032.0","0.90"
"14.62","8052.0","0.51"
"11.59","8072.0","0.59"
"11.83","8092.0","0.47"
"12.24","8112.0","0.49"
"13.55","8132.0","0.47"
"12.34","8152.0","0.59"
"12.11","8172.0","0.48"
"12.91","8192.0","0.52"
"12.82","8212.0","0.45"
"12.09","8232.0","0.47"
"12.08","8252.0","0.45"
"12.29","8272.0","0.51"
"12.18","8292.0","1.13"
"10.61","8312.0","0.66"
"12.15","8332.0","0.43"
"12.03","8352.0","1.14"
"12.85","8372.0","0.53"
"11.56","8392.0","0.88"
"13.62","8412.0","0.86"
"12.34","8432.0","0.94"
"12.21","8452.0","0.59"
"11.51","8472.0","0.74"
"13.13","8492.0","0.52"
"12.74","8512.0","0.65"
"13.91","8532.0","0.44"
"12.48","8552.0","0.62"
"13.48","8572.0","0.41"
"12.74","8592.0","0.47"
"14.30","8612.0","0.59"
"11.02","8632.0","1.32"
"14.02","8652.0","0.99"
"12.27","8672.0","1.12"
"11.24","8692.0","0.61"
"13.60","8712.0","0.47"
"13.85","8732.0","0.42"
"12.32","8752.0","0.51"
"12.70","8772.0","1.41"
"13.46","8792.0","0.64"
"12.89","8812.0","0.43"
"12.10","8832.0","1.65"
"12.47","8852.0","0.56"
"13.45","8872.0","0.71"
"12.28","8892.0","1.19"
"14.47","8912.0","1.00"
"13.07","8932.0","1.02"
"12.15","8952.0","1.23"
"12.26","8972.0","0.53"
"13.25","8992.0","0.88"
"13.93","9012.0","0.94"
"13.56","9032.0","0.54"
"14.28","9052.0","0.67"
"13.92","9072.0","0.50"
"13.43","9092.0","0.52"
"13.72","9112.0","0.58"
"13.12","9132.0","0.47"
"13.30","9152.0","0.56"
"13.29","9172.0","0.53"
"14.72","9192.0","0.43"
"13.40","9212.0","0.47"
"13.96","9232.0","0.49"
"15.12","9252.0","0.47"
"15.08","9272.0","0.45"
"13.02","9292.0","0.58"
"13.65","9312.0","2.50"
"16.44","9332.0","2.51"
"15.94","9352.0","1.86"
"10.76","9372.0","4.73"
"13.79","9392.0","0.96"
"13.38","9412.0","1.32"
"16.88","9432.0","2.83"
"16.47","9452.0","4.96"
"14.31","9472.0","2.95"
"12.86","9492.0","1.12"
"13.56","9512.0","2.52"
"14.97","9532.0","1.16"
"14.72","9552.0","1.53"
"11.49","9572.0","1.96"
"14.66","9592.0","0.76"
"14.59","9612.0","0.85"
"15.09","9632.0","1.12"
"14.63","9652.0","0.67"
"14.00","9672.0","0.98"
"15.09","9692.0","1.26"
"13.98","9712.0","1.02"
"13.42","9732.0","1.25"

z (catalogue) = 0.607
